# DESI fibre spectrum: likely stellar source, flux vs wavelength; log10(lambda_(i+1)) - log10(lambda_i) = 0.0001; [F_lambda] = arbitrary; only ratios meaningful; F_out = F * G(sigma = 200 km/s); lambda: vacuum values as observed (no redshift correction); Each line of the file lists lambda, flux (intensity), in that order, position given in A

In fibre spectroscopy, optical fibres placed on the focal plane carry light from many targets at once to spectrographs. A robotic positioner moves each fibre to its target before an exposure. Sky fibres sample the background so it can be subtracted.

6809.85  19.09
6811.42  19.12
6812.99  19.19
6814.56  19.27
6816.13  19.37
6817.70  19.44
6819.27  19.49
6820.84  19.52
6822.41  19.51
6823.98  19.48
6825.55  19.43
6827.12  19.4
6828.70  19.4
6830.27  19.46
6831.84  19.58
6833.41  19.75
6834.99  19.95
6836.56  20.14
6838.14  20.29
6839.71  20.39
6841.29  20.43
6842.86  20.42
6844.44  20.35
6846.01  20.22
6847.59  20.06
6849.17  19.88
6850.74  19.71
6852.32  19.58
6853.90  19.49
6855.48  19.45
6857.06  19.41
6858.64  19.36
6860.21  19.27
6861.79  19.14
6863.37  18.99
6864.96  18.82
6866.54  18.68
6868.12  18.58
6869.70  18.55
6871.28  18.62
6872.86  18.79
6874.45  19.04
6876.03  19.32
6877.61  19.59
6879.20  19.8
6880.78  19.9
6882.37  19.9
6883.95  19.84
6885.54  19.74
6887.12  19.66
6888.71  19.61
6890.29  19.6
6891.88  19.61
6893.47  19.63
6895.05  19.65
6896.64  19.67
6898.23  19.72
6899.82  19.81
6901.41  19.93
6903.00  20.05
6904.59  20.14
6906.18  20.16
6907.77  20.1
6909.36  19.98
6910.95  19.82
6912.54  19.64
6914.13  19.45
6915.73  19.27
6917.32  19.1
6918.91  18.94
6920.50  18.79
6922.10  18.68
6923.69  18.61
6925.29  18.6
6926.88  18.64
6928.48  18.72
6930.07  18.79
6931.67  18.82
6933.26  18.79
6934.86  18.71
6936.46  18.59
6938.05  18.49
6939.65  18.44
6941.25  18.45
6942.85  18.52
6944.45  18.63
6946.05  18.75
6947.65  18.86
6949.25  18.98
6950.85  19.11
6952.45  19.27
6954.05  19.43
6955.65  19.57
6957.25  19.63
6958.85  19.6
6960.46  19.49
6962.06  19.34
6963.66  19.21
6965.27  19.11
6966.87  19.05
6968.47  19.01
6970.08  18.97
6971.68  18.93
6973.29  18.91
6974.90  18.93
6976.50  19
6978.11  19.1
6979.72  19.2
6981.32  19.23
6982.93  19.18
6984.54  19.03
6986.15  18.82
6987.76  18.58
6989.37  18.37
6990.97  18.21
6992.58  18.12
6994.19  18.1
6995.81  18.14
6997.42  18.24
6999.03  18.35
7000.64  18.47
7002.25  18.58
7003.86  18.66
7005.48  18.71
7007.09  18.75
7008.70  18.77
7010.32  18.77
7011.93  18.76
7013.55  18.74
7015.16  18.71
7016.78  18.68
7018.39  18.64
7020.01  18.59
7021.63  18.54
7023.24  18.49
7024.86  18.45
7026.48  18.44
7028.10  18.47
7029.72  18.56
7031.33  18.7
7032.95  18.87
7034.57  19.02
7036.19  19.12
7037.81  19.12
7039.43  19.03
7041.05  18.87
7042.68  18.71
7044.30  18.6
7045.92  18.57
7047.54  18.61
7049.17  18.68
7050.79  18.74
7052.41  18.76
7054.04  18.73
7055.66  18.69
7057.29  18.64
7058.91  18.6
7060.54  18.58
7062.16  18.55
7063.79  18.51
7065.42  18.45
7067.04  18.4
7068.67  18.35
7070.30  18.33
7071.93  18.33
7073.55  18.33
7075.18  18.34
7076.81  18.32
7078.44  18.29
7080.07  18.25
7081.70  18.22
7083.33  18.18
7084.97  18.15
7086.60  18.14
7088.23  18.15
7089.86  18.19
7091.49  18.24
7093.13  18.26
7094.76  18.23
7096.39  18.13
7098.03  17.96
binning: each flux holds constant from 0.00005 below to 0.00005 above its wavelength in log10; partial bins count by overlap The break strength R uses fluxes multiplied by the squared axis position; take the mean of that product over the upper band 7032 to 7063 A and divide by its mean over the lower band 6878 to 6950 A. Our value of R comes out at 1.0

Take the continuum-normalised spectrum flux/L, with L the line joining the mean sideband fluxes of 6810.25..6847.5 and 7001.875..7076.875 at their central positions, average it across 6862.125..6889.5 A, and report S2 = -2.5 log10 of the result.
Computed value 0.012 mag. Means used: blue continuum 19.7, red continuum 18.6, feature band 19.3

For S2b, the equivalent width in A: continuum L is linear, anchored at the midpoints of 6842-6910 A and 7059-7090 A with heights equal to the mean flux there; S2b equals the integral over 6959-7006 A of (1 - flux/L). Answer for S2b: 0.26 A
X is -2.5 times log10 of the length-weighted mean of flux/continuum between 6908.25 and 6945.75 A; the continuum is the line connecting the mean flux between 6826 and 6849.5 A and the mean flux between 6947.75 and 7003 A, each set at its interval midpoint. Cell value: 0.02 mag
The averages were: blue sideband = 20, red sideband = 18.9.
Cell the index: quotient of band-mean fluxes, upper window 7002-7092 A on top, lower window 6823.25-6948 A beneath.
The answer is 0.96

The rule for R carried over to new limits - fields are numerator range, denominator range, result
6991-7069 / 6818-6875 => 1.01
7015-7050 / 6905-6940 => 1.01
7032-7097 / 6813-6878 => 1.01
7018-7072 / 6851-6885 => 1.02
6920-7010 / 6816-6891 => 0.99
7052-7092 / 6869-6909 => 0.99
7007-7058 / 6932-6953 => 1.02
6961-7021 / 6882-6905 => 0.98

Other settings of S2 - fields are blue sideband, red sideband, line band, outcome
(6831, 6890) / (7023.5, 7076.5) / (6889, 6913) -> -0.03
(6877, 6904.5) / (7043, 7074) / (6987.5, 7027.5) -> 0.02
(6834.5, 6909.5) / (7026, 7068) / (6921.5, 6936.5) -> 0.04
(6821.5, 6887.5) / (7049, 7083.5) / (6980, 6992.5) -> 0.01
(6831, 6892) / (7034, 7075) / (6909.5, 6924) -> 0.01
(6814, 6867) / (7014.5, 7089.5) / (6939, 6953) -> 0.02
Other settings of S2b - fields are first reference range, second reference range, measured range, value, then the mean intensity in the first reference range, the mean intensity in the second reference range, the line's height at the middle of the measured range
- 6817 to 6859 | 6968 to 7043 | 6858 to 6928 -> 0.1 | 19.8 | 18.7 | 19.4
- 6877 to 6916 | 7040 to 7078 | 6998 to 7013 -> 0.2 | 19.8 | 18.6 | 19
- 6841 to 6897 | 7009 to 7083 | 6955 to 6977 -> -0.2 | 19.5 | 18.6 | 19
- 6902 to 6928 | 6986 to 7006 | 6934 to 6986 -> -0.5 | 19.4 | 18.4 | 18.8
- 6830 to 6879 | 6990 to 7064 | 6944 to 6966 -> -0.3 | 19.5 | 18.6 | 19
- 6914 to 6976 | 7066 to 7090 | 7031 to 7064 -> -0.6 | 18.9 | 18.3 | 18.4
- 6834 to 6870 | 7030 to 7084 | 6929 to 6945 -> 0.5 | 19.6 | 18.6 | 19.2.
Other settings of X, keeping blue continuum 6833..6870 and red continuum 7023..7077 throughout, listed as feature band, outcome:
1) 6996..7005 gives 0.02 mag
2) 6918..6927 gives 0.03 mag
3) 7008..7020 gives 0.01 mag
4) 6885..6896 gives -0.01 mag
